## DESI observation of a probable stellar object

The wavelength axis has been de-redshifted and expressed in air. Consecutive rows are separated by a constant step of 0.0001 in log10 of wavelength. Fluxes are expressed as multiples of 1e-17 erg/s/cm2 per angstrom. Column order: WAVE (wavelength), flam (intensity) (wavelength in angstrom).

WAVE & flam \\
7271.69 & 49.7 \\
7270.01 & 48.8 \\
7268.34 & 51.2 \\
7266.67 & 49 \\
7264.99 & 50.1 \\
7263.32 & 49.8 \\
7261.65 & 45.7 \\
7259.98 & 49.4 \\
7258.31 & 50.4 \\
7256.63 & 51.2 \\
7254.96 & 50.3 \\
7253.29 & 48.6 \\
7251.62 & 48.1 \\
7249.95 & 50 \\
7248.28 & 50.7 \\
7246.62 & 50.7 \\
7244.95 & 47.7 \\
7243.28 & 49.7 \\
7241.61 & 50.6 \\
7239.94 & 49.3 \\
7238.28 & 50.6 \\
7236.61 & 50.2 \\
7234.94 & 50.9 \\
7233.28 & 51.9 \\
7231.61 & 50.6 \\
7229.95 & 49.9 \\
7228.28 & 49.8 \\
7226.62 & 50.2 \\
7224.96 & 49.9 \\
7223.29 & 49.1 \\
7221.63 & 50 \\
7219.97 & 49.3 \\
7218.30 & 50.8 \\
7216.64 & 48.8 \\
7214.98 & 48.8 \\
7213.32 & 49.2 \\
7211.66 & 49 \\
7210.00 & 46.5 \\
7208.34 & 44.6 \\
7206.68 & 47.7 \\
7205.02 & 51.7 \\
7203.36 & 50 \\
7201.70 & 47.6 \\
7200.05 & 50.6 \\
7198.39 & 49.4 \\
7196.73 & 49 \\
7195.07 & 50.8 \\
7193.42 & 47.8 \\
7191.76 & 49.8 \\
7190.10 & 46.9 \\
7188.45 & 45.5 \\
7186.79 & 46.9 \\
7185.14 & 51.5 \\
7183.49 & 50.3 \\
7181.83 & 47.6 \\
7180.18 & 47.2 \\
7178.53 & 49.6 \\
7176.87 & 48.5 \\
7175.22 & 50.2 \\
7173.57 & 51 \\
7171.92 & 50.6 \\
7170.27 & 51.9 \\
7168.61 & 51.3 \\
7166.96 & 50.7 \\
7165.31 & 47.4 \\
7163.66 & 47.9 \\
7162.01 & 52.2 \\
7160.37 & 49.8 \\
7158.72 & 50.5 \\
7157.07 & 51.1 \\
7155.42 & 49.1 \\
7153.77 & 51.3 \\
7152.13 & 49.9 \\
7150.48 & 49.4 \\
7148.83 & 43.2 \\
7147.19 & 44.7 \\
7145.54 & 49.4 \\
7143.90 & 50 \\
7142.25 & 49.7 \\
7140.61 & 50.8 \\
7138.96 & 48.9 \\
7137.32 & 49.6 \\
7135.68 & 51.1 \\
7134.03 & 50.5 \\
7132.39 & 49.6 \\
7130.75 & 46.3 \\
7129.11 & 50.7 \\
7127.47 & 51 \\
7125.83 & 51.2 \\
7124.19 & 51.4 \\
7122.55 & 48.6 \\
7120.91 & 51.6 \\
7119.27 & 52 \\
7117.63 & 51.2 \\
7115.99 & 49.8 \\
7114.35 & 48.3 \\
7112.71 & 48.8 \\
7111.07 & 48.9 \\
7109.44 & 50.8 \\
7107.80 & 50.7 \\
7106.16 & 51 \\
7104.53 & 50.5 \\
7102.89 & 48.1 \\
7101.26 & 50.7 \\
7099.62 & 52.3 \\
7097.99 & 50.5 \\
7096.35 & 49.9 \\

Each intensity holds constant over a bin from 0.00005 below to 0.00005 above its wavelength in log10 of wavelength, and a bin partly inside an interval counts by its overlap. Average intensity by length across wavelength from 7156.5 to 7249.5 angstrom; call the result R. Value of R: 49.5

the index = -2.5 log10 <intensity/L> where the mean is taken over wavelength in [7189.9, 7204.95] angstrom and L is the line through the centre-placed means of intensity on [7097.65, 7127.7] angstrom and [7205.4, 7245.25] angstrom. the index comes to 0.01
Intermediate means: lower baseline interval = 50.4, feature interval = 49.3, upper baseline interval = 49.4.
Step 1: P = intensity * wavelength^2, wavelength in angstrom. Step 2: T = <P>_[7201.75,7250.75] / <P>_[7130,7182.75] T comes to 1.0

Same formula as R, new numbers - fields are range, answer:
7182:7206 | 49.1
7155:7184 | 49.8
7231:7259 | 50.1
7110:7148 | 49.8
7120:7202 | 49.4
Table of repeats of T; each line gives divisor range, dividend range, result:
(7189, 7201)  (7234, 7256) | 1.03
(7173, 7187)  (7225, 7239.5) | 1.04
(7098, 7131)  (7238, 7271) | 1.03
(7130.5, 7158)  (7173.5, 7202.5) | 1.01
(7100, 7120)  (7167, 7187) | 1.01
